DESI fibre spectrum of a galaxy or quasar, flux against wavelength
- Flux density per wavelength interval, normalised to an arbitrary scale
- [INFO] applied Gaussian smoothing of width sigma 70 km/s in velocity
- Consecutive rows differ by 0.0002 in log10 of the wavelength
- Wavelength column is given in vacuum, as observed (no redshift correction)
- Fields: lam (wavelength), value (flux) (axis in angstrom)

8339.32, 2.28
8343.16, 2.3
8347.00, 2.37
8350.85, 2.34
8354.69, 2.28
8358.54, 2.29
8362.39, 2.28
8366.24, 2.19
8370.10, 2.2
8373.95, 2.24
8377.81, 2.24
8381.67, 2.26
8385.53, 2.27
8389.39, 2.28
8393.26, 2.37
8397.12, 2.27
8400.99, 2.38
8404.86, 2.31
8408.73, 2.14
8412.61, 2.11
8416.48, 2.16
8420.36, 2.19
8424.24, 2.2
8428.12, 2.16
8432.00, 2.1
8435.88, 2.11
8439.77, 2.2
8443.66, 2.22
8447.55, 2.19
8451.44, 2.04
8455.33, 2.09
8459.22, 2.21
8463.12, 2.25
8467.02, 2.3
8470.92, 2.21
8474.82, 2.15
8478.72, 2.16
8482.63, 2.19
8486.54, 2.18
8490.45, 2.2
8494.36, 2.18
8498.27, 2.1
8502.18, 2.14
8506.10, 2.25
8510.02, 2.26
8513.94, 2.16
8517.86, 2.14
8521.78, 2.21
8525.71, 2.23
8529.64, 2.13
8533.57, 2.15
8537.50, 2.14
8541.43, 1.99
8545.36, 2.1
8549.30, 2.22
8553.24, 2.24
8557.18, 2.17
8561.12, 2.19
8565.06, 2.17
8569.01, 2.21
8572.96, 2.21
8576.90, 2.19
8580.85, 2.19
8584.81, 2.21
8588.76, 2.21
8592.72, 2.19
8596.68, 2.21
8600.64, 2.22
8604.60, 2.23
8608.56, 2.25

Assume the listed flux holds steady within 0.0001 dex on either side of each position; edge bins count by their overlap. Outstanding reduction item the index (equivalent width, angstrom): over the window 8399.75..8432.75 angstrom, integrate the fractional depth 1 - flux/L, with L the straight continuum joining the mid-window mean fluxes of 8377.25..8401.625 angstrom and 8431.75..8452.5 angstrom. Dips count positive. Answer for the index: 0.4 angstrom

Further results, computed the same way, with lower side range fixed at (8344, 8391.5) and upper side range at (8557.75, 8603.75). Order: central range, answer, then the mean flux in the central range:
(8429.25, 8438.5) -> 0.54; 2.12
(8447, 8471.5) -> 0.63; 2.18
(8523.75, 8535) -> 0.23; 2.17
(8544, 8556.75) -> 0.12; 2.19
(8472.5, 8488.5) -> 0.45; 2.17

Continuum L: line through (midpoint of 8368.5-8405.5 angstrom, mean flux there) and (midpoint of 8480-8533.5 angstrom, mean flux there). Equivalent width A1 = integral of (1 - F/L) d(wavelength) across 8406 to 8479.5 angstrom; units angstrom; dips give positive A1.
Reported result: 2.1 angstrom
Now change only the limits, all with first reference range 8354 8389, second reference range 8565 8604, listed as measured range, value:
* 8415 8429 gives 0.4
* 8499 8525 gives 0.3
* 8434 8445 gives 0.3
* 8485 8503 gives 0.5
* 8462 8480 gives 0.1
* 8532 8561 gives 0.8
